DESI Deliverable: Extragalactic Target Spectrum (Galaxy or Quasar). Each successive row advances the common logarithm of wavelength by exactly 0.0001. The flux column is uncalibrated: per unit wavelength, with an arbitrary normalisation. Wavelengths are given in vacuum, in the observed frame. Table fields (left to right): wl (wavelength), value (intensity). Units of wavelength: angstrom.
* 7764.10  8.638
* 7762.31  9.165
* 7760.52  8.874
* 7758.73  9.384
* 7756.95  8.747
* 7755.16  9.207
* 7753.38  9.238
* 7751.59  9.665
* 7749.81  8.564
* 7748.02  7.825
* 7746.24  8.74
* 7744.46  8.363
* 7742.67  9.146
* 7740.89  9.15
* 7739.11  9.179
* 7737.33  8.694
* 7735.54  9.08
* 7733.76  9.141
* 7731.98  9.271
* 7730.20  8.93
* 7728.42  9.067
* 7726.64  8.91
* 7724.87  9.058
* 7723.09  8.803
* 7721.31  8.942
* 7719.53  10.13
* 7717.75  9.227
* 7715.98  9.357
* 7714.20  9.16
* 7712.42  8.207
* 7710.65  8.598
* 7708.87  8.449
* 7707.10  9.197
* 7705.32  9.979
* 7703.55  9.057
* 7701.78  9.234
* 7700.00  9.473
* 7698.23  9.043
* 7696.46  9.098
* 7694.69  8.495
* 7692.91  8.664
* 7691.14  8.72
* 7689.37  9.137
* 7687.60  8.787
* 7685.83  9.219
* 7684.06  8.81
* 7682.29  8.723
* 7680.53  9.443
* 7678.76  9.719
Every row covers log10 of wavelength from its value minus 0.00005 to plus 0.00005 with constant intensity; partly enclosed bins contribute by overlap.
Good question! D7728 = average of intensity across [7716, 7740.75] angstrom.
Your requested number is 9.12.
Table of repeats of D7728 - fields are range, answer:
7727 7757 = 8.94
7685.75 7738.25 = 9.03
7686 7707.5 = 9.07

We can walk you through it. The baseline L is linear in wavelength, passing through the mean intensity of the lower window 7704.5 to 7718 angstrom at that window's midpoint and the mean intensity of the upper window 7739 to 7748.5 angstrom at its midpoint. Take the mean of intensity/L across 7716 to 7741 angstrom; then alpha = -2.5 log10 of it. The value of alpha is -0.03 mag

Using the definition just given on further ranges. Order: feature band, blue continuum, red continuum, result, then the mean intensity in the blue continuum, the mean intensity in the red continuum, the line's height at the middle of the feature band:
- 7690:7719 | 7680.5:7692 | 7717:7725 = 0.01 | 8.95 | 9.24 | 9.1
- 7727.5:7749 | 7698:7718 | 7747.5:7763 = 0.02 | 9.08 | 8.99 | 9.02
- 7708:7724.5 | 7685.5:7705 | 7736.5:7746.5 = 0.00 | 9.02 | 8.89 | 8.96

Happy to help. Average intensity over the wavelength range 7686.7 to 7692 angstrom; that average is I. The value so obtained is 8.88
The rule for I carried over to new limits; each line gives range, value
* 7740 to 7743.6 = 9.13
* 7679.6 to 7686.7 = 9.06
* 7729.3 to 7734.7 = 9.12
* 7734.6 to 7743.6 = 9.04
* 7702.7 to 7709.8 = 9.17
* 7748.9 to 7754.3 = 9.15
